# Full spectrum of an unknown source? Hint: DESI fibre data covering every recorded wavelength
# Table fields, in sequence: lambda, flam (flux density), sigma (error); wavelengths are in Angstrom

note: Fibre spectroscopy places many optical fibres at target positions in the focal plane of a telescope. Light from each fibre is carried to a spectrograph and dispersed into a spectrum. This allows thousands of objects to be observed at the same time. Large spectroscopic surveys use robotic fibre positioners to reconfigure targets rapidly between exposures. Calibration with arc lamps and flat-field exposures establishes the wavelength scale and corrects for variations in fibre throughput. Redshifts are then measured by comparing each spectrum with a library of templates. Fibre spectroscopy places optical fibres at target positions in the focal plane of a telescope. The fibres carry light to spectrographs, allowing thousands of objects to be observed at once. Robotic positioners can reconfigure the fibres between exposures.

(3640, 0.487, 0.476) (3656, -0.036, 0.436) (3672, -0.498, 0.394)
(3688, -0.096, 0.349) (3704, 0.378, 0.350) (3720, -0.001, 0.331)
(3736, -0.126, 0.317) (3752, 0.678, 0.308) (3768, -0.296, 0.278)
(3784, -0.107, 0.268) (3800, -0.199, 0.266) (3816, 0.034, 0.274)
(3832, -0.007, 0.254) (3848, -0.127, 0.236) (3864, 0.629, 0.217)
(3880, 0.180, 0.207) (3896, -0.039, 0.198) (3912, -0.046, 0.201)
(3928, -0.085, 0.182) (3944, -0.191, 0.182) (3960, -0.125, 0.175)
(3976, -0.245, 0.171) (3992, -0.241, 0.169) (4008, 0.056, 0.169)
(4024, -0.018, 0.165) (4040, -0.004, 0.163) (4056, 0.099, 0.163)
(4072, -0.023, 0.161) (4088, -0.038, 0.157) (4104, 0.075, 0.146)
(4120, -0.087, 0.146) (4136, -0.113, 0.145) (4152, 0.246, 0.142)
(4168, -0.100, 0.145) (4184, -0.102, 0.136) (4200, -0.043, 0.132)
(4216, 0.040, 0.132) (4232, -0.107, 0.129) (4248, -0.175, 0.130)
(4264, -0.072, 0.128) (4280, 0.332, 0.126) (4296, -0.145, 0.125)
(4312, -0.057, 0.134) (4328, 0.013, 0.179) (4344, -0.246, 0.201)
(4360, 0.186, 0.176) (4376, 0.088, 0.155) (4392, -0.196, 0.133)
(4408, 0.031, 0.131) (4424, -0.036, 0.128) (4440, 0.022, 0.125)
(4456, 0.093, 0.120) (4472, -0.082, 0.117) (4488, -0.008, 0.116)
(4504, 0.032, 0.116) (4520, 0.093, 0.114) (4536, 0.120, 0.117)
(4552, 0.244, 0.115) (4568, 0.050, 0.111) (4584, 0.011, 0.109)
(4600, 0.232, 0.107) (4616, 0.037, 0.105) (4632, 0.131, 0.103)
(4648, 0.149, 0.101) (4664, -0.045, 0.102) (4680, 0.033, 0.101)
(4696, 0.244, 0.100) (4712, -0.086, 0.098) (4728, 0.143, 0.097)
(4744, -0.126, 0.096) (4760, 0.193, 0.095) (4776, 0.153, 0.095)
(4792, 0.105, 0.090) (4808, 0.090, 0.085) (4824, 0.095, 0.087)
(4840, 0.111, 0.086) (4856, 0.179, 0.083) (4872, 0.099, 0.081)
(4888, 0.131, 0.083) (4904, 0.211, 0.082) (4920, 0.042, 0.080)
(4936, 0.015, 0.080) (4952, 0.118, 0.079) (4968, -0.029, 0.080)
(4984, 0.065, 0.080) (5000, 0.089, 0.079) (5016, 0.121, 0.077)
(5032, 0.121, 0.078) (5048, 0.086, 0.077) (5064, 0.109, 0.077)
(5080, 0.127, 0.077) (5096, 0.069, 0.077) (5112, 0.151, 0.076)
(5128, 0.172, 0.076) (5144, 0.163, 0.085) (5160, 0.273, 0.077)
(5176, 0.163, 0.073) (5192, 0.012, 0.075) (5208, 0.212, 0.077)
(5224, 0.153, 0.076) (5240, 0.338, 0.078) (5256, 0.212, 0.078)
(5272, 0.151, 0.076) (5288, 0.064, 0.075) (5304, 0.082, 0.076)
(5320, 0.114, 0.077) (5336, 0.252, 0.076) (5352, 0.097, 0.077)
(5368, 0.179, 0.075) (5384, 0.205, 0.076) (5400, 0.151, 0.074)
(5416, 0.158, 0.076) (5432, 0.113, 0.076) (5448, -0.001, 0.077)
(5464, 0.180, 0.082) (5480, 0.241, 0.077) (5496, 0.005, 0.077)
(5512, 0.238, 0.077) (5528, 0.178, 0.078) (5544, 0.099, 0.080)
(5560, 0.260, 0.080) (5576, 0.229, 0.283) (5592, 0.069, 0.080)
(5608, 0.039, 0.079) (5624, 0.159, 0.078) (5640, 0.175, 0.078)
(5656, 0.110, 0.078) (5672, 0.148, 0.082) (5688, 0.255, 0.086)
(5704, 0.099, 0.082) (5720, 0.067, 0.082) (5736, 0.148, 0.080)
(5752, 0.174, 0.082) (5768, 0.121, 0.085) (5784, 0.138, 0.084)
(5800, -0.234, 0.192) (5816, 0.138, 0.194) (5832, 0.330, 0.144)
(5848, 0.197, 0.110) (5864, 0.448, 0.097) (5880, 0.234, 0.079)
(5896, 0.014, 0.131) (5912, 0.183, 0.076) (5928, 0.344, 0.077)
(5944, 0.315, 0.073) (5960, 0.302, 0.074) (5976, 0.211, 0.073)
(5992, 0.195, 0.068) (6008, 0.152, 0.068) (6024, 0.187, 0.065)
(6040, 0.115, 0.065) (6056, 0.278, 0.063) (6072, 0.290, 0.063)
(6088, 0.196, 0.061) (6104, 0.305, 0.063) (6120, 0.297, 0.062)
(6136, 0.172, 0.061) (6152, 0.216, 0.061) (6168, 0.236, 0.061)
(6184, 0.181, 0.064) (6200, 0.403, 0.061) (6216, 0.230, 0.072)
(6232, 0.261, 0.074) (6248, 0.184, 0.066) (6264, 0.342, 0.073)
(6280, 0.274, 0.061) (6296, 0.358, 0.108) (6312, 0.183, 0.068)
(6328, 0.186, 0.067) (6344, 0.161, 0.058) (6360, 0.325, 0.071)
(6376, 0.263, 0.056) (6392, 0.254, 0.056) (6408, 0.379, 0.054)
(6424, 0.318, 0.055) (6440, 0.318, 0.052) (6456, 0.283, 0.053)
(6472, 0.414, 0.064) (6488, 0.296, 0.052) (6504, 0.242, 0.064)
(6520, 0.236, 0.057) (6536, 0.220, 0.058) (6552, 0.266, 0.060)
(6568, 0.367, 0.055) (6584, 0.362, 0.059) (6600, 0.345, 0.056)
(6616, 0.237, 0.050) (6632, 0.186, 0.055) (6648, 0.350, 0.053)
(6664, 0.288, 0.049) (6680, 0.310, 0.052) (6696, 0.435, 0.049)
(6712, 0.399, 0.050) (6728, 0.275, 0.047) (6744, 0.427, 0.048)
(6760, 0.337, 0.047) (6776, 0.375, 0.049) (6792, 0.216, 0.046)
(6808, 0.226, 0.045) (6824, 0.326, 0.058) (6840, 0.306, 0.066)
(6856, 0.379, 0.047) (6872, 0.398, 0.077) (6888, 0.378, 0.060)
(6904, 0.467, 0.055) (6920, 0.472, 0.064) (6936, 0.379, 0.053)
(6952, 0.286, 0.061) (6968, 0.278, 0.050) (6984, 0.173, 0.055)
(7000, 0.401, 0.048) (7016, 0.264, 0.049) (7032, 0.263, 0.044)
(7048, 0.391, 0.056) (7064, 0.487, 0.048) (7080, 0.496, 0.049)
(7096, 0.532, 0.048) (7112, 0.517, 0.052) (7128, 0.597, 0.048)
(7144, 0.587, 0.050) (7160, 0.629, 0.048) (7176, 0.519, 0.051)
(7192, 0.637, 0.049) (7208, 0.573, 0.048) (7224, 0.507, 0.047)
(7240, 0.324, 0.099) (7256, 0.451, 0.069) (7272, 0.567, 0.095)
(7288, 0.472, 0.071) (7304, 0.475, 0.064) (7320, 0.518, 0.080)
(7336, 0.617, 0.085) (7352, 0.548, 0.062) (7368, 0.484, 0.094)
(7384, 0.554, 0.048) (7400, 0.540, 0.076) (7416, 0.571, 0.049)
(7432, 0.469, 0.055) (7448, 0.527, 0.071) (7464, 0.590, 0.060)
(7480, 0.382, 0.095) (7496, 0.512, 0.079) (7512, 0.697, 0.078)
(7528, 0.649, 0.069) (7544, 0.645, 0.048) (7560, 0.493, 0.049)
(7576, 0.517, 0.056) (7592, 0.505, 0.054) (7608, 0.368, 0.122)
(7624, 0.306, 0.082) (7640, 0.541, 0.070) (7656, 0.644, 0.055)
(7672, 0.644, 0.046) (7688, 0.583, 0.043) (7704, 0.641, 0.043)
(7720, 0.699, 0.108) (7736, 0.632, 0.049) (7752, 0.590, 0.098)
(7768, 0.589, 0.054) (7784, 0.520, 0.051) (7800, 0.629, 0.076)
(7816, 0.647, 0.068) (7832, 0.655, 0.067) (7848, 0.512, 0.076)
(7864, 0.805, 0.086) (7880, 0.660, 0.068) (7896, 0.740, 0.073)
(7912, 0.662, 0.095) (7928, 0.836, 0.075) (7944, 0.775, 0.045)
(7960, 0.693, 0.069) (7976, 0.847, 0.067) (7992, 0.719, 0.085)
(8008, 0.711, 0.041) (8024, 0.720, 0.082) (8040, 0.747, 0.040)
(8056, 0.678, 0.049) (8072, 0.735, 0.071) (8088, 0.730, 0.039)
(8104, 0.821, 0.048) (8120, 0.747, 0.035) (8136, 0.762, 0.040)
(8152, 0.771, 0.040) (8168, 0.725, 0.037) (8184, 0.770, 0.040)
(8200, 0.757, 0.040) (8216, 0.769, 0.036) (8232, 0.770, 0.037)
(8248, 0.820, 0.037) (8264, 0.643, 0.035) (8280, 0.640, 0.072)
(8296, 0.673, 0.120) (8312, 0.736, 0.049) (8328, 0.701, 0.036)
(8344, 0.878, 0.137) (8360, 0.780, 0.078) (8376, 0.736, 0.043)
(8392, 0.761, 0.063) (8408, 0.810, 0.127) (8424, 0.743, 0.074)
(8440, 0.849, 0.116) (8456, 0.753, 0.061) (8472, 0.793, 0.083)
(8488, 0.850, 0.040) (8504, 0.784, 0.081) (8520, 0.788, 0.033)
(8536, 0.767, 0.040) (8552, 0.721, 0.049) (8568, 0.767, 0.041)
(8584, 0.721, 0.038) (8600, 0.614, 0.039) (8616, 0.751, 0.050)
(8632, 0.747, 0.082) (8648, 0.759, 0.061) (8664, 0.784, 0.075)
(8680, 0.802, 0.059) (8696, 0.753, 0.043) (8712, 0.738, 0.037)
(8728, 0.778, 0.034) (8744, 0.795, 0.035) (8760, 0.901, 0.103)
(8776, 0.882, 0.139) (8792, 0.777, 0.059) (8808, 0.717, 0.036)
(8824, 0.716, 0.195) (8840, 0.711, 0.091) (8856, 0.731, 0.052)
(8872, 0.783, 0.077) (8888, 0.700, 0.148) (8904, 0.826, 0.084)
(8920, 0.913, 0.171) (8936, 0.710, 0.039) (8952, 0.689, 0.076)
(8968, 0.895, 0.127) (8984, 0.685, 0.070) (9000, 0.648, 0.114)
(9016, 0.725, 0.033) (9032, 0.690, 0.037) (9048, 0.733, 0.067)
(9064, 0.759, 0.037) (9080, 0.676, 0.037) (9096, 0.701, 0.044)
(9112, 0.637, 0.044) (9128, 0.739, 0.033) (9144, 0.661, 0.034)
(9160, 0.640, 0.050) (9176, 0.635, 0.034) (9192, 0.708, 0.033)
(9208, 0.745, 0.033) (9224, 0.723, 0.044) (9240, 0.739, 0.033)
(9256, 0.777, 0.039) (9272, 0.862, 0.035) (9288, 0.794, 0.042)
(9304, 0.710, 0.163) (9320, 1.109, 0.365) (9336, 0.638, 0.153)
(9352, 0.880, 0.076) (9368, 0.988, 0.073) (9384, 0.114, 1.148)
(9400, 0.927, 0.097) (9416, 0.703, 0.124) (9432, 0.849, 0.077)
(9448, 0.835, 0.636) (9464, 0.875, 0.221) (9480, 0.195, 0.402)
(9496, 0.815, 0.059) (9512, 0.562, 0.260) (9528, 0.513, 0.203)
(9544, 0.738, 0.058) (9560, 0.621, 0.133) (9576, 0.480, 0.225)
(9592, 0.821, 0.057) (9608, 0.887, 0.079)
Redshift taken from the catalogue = 0.77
